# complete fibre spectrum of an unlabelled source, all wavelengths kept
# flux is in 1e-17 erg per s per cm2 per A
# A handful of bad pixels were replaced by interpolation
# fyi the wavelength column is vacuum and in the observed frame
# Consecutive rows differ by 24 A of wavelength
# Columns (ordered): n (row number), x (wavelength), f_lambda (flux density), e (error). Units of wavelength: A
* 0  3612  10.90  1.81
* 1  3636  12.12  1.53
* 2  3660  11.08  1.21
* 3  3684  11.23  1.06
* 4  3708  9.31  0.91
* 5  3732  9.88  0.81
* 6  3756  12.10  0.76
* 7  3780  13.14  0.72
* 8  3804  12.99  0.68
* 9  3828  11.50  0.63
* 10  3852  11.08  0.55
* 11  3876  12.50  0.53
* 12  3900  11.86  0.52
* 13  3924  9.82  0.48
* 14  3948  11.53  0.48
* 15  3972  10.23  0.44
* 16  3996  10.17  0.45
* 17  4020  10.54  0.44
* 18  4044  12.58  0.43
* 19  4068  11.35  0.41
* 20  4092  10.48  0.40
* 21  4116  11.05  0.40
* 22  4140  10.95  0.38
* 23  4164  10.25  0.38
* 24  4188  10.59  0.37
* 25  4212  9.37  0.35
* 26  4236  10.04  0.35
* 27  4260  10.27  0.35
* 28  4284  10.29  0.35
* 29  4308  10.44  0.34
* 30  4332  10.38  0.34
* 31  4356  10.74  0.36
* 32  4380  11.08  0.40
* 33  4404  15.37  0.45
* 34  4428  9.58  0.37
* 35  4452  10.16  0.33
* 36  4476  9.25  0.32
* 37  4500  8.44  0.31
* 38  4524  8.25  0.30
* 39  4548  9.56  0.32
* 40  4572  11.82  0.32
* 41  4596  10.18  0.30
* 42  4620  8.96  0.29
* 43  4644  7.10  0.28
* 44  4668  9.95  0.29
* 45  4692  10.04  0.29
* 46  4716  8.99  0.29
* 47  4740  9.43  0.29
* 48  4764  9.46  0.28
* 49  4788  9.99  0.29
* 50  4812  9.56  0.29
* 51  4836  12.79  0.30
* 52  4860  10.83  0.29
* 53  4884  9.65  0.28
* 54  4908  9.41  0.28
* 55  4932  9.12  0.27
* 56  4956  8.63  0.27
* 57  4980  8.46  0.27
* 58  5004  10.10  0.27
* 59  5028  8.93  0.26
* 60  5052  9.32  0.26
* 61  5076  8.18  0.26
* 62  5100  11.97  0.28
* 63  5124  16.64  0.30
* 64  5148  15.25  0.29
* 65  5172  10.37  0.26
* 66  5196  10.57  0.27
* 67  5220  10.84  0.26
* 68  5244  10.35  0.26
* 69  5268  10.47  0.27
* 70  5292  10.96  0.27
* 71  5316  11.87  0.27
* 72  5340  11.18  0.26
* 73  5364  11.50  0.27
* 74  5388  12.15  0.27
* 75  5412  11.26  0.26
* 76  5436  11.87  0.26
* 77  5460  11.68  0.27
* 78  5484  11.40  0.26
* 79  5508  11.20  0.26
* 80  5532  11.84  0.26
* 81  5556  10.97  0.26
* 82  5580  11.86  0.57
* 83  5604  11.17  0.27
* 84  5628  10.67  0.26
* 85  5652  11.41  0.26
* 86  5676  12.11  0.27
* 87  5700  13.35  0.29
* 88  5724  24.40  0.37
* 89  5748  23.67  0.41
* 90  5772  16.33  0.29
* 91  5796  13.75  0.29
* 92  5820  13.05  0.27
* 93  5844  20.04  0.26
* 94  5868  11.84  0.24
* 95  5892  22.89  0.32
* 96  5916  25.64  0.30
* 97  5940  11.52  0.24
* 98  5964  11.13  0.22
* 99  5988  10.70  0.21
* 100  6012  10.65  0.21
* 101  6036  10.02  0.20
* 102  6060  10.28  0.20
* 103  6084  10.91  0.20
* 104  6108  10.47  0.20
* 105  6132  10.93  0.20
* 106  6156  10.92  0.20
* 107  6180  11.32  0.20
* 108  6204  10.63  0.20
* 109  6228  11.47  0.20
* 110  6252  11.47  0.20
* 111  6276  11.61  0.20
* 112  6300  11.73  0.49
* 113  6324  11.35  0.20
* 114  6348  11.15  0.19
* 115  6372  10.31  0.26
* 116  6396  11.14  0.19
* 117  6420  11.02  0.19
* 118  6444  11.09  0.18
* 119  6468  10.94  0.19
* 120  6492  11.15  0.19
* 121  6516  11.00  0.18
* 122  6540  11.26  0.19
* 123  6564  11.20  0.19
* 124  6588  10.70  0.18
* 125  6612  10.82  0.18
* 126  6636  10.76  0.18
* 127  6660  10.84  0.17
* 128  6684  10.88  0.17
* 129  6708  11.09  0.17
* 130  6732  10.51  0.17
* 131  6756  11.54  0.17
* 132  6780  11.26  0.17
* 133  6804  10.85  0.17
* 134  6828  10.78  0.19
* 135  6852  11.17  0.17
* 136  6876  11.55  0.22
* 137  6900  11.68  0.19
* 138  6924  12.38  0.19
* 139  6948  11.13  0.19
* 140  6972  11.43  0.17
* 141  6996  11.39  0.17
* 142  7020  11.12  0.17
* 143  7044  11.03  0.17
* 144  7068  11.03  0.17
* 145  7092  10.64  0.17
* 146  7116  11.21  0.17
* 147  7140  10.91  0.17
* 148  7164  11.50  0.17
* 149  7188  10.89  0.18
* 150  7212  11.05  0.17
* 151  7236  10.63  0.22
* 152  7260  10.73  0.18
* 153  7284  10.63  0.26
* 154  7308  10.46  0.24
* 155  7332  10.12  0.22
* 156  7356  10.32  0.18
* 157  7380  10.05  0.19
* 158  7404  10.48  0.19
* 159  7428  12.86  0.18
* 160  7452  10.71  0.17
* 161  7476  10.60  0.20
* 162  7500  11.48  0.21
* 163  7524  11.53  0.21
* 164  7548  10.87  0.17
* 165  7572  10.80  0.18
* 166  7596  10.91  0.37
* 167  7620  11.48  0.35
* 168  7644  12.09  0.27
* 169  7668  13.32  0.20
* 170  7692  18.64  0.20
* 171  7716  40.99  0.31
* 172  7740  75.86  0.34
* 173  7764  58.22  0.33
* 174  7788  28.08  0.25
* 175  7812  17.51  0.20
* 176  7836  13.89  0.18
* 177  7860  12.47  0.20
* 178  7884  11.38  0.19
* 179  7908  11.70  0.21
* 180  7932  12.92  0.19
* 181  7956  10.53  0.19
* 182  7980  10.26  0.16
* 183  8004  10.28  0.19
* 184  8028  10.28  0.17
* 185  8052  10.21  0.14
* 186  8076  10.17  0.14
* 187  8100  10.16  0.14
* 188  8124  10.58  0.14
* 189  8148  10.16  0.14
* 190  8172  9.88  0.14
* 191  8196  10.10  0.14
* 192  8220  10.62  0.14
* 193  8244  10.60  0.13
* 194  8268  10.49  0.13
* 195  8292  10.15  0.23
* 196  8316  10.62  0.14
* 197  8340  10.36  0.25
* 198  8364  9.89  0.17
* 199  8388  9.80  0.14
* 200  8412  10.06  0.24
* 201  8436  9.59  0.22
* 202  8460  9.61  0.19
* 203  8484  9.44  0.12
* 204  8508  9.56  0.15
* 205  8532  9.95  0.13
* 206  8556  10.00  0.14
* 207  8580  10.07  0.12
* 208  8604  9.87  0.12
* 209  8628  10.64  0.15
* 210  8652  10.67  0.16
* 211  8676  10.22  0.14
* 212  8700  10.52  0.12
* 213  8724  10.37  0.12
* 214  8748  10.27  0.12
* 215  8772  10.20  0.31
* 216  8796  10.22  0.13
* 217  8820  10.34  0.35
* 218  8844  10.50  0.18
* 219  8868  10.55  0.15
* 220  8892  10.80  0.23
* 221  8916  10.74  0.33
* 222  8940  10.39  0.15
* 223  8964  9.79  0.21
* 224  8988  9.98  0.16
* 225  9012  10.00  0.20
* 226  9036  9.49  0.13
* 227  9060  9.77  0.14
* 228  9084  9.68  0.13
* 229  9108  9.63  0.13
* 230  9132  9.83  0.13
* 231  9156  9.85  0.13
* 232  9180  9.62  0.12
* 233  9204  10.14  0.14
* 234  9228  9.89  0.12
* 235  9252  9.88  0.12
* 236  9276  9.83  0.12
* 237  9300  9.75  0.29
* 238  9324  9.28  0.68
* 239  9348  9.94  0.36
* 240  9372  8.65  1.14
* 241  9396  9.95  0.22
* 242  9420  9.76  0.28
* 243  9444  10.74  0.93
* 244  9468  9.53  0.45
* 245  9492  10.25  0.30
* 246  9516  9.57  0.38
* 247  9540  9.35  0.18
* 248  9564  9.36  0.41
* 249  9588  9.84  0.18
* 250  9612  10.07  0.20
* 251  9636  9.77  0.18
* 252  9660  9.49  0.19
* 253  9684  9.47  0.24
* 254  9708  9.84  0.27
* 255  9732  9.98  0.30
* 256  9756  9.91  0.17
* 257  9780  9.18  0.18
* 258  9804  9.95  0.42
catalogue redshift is 0.179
